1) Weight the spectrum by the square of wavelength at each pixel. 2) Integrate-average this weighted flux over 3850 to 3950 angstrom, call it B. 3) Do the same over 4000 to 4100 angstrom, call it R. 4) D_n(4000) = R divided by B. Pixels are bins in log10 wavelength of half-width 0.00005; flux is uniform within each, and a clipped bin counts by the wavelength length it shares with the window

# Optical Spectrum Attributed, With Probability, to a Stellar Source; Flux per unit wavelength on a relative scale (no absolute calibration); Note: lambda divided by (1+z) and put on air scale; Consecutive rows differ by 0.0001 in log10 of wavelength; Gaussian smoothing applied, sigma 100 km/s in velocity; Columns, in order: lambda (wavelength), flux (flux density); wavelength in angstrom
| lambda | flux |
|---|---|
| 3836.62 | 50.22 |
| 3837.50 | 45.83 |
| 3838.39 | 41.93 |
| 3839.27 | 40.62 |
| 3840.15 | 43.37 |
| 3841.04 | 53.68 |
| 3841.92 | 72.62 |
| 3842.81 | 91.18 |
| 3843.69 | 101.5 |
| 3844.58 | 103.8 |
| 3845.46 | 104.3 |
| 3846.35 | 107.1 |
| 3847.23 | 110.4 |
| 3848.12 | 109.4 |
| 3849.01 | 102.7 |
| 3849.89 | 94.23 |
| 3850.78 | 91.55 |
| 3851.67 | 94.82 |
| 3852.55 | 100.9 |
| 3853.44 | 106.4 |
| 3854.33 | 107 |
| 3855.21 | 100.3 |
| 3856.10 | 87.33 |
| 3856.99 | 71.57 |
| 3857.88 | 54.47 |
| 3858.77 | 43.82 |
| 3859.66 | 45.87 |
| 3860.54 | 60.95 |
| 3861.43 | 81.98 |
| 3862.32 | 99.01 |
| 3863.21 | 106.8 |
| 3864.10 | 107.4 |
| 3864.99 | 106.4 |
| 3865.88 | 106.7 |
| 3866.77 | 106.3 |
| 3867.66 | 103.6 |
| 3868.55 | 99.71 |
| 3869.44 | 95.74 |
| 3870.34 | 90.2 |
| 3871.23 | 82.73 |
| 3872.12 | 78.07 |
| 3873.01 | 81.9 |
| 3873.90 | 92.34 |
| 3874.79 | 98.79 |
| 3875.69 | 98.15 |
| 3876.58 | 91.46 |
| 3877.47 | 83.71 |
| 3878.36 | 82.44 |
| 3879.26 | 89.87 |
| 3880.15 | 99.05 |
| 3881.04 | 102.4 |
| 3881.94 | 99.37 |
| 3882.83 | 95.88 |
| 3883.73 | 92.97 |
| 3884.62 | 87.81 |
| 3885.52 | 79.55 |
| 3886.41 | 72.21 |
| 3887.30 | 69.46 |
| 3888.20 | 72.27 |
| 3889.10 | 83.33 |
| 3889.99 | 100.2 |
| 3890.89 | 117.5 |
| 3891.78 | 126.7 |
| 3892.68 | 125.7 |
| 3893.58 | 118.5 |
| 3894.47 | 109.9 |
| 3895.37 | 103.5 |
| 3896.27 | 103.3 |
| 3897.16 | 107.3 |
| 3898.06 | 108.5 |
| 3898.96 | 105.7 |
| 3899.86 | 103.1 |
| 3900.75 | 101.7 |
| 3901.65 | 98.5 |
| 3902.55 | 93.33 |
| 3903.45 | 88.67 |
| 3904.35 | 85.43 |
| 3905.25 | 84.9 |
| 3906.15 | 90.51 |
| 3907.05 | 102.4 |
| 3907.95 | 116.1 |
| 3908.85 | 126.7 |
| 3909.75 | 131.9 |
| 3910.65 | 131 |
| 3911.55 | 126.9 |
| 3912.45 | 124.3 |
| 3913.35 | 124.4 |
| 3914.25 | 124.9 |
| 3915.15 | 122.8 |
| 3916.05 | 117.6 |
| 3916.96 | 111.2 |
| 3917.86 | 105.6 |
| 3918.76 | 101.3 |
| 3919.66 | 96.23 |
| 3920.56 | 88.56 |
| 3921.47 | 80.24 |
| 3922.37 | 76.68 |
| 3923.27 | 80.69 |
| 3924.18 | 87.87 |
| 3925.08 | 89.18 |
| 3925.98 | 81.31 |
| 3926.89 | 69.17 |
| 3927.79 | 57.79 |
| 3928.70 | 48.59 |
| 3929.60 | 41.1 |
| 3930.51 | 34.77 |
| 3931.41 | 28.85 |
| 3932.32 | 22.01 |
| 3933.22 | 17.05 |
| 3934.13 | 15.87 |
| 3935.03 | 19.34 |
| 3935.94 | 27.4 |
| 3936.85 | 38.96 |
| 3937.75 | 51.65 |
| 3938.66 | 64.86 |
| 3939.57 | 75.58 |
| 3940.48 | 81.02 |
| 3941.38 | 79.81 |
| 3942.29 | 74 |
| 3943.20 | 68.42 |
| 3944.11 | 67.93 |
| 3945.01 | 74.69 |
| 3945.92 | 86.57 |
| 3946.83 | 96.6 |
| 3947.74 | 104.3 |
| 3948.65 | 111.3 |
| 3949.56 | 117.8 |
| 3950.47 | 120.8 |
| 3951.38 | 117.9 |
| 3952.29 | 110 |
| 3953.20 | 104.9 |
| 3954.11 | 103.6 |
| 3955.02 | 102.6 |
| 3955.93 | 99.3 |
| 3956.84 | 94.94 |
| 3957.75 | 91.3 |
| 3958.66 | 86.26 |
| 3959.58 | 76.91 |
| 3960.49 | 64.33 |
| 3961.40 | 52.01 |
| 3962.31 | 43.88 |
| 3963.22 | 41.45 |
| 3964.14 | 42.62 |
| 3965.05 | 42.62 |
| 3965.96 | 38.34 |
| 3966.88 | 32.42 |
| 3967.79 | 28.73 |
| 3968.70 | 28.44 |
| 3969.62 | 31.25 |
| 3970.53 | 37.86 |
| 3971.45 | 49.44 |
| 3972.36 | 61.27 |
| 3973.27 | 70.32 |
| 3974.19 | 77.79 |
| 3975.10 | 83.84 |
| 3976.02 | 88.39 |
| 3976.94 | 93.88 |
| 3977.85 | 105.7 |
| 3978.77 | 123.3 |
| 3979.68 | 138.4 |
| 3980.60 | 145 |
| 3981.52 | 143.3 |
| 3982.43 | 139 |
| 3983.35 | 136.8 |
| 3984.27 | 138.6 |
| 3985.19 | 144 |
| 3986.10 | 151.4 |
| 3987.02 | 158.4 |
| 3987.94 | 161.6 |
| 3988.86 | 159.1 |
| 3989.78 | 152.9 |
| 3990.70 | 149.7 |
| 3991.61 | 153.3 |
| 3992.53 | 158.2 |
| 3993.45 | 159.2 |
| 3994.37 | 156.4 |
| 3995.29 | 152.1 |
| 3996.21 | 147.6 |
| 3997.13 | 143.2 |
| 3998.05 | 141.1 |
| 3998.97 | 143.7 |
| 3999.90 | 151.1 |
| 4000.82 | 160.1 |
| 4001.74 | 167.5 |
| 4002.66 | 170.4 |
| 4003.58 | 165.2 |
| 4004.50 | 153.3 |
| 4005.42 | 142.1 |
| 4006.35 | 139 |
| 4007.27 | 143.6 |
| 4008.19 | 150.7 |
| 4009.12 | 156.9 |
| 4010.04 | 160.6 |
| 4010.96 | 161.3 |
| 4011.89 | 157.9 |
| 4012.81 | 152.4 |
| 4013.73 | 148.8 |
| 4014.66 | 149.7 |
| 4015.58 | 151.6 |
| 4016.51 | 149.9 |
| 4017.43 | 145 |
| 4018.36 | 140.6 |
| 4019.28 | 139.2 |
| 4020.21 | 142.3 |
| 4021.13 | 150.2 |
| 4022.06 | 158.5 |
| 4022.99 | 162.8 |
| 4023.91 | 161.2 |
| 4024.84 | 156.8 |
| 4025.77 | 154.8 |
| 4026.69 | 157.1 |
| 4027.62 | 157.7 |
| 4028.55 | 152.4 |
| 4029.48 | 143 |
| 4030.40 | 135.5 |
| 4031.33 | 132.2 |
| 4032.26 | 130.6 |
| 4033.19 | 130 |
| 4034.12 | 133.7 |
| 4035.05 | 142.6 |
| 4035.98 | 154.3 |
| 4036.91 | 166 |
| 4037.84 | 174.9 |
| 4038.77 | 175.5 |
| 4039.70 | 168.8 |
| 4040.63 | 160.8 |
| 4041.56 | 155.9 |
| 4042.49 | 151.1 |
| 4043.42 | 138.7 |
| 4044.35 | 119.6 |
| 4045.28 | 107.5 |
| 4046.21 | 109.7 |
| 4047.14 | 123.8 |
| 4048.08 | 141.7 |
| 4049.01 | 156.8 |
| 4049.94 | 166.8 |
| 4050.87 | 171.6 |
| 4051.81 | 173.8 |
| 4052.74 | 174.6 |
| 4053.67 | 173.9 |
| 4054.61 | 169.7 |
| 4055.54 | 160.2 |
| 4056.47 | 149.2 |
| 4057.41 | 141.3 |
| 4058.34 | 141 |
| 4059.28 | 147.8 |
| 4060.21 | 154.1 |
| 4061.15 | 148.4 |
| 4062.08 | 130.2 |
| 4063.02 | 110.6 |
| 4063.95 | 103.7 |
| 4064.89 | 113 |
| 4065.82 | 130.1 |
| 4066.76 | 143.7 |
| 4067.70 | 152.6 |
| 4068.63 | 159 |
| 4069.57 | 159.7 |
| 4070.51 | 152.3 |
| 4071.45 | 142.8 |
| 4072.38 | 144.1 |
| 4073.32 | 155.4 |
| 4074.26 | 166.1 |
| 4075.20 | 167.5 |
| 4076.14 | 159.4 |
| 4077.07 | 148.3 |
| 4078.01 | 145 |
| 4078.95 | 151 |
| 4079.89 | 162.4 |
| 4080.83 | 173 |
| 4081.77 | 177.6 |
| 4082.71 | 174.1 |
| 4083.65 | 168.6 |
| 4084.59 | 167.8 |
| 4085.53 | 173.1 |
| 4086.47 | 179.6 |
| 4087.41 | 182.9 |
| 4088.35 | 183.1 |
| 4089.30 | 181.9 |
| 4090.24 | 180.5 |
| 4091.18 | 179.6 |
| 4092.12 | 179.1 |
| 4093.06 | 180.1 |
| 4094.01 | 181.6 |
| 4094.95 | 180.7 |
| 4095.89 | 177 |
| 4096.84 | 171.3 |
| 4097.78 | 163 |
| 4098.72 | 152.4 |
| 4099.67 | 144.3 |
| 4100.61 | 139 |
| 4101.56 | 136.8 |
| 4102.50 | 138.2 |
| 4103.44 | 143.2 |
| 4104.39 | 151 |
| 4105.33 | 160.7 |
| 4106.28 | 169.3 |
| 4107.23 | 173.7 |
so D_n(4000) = 1.89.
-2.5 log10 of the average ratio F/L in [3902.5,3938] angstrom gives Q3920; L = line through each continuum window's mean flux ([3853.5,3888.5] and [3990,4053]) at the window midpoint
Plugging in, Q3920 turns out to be 0.29 mag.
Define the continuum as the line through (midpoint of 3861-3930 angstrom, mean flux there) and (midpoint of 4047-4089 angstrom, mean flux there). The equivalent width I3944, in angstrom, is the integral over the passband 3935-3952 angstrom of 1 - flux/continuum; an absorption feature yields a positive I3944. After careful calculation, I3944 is 5.10 angstrom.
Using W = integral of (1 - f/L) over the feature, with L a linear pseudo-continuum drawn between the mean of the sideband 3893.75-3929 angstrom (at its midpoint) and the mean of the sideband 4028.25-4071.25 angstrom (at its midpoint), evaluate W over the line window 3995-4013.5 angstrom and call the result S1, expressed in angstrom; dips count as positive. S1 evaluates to -3.1 angstrom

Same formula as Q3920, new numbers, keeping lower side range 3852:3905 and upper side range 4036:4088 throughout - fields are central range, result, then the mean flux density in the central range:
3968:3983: 0.387 mag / 88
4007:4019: -0.107 mag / 151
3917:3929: 0.280 mag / 83.2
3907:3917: -0.177 mag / 123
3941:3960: 0.228 mag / 94.8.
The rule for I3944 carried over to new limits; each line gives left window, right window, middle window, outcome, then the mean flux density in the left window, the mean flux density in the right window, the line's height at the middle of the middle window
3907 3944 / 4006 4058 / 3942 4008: 3.07 angstrom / 79.2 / 151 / 112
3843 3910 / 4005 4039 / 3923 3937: 8.24 angstrom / 95.7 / 150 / 116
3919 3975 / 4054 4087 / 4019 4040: -4.61 angstrom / 67.6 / 152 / 124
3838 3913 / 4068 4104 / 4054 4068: 1.39 angstrom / 94.3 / 164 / 155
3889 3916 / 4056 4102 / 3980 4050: -4.76 angstrom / 110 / 157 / 140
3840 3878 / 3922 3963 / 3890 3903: -4.14 angstrom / 90.4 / 72.3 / 82.2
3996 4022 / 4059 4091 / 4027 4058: 0.74 angstrom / 151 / 156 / 153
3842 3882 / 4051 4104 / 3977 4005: -3.49 angstrom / 92.5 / 158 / 132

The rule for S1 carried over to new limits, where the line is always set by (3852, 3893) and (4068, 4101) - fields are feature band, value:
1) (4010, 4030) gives -1.3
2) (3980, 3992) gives -1.6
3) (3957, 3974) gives 9.8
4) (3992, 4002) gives -1.3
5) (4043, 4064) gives 1.3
